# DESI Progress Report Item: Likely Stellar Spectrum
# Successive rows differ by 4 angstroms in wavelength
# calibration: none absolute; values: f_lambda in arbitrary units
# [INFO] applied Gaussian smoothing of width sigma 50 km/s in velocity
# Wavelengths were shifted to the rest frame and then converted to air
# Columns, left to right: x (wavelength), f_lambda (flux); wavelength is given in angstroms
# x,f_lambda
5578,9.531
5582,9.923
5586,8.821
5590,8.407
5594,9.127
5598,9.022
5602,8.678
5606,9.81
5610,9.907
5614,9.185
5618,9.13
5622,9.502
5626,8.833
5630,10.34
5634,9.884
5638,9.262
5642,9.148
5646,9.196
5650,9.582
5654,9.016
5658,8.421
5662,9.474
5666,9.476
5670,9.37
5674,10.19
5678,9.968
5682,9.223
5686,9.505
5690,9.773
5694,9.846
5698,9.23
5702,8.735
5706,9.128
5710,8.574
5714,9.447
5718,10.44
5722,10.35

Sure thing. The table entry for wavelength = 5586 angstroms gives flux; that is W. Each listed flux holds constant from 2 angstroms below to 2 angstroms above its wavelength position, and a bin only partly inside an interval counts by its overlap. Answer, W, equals 8.821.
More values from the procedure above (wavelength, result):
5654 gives 9.016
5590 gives 8.407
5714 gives 9.447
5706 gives 9.128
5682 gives 9.223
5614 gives 9.185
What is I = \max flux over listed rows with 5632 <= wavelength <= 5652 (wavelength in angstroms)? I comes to 9.884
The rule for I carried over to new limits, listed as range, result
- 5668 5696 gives 10.19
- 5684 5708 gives 9.846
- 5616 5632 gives 10.34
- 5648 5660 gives 9.582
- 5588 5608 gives 9.81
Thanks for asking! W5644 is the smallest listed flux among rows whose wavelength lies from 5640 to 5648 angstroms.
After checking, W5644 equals 9.148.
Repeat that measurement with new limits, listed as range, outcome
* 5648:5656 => 9.016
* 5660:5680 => 9.37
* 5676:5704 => 8.735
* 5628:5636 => 9.884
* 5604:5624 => 9.13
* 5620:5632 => 8.833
